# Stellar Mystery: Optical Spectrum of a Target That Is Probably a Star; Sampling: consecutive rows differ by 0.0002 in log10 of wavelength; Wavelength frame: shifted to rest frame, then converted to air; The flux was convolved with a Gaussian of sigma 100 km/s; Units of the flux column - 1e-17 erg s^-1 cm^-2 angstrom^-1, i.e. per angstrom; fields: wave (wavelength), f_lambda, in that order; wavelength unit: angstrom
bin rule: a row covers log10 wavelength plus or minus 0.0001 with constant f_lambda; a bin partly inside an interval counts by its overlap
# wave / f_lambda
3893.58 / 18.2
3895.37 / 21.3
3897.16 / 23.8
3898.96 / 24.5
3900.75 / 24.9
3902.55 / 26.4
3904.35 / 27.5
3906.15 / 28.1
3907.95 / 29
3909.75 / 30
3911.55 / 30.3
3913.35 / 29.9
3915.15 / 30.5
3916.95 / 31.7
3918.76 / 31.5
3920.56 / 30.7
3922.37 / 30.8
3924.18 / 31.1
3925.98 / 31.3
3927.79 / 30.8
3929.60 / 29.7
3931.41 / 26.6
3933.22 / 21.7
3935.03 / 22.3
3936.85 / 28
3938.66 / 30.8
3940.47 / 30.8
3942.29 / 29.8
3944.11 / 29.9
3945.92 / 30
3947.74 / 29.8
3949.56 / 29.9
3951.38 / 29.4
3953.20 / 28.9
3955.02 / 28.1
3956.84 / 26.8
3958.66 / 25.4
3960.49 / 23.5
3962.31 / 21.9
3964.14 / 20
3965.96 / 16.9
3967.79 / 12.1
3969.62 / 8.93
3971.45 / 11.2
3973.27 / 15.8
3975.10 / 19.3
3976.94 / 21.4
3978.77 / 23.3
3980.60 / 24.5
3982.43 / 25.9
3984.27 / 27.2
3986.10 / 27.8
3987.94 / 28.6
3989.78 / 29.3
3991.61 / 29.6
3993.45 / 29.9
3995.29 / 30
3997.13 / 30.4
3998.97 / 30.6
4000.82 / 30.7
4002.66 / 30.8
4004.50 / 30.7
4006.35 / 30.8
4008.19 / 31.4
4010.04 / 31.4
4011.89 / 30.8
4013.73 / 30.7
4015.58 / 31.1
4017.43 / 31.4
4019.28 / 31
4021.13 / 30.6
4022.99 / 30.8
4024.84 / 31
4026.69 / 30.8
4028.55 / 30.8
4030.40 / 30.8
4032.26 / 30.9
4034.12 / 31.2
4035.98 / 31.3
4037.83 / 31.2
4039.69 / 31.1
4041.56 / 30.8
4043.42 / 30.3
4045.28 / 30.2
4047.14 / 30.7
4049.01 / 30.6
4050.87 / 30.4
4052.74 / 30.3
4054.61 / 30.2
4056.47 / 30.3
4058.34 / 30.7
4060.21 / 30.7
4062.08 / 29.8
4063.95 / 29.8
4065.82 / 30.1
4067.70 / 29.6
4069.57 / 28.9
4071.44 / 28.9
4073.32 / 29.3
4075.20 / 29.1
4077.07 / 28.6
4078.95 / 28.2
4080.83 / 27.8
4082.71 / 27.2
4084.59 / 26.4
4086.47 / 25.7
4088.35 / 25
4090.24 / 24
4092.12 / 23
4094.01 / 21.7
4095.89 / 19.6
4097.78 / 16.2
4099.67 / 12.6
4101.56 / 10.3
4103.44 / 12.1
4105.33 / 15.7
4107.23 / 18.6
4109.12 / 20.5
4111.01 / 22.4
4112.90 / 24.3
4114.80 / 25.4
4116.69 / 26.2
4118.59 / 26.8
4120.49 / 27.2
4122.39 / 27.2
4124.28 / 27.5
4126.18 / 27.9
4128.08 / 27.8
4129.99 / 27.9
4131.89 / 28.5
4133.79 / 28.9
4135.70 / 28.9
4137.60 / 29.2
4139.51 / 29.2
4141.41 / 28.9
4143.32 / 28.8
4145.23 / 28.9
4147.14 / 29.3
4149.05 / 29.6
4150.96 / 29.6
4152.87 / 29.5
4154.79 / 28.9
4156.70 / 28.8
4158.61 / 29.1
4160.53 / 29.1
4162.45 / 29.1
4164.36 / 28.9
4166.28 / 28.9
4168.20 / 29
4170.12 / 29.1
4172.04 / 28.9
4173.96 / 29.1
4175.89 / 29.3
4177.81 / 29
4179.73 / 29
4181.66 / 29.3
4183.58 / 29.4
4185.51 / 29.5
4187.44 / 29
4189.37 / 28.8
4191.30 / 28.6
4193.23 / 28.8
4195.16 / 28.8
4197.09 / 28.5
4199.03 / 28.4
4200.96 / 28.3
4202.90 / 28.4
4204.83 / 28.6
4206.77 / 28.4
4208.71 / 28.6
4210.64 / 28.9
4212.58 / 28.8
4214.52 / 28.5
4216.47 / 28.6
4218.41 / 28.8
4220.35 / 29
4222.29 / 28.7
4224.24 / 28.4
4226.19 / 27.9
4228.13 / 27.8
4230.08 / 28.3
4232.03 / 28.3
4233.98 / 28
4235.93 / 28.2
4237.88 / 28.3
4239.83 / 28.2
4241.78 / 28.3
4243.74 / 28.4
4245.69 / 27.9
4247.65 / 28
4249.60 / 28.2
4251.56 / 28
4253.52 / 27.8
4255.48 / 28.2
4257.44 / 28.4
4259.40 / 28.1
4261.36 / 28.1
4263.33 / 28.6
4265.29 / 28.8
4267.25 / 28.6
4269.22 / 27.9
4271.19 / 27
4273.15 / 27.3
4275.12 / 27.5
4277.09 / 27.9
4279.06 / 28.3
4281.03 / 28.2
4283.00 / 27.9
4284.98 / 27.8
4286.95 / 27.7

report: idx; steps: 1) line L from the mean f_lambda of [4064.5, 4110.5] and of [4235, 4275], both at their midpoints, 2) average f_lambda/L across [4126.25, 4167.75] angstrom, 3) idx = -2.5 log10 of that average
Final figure -0.16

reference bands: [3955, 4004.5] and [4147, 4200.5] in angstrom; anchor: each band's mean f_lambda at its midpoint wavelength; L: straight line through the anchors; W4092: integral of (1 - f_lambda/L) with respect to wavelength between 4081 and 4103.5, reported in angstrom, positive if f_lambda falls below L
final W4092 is 5.1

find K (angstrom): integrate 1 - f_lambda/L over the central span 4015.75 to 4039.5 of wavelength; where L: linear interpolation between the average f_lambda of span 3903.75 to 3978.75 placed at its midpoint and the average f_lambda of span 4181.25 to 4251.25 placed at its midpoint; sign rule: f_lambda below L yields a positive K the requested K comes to -3.66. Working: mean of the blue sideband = 26.1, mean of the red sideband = 28.5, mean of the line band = 31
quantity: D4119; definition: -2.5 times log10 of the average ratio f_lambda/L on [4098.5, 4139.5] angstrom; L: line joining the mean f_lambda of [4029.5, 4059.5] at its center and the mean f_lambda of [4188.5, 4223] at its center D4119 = 0.24 mag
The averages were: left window 30.7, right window 28.6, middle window 23.7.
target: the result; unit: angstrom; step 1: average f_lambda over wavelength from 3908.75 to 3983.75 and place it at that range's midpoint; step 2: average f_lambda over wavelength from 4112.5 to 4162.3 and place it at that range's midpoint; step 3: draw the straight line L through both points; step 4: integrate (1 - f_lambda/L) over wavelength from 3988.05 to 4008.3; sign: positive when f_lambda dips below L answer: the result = -2.9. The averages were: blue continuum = 25.9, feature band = 30.3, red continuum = 28.3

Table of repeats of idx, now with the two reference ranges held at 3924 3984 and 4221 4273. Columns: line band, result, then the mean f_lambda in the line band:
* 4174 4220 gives -0.05 mag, 28.8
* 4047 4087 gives -0.13 mag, 29.2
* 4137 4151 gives -0.09 mag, 29.2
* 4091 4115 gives 0.39 mag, 18.5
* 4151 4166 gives -0.08 mag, 29.1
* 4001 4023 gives -0.22 mag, 31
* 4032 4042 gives -0.21 mag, 31.1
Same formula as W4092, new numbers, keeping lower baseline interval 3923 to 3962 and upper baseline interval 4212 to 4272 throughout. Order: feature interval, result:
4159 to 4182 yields -0.65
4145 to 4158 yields -0.46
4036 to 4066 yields -2.38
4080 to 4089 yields 0.57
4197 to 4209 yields -0.08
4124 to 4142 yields -0.16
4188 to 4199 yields -0.17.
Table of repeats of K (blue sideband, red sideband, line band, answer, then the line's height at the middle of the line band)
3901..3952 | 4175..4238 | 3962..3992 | 8.1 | 29.1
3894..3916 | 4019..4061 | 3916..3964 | -0.7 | 28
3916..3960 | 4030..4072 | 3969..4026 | 4.4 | 29.7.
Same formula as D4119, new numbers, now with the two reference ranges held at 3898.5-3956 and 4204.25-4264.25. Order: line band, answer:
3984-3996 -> -0.01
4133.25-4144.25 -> -0.02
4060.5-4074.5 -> -0.03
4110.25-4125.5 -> 0.10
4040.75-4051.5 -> -0.07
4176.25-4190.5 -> -0.03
